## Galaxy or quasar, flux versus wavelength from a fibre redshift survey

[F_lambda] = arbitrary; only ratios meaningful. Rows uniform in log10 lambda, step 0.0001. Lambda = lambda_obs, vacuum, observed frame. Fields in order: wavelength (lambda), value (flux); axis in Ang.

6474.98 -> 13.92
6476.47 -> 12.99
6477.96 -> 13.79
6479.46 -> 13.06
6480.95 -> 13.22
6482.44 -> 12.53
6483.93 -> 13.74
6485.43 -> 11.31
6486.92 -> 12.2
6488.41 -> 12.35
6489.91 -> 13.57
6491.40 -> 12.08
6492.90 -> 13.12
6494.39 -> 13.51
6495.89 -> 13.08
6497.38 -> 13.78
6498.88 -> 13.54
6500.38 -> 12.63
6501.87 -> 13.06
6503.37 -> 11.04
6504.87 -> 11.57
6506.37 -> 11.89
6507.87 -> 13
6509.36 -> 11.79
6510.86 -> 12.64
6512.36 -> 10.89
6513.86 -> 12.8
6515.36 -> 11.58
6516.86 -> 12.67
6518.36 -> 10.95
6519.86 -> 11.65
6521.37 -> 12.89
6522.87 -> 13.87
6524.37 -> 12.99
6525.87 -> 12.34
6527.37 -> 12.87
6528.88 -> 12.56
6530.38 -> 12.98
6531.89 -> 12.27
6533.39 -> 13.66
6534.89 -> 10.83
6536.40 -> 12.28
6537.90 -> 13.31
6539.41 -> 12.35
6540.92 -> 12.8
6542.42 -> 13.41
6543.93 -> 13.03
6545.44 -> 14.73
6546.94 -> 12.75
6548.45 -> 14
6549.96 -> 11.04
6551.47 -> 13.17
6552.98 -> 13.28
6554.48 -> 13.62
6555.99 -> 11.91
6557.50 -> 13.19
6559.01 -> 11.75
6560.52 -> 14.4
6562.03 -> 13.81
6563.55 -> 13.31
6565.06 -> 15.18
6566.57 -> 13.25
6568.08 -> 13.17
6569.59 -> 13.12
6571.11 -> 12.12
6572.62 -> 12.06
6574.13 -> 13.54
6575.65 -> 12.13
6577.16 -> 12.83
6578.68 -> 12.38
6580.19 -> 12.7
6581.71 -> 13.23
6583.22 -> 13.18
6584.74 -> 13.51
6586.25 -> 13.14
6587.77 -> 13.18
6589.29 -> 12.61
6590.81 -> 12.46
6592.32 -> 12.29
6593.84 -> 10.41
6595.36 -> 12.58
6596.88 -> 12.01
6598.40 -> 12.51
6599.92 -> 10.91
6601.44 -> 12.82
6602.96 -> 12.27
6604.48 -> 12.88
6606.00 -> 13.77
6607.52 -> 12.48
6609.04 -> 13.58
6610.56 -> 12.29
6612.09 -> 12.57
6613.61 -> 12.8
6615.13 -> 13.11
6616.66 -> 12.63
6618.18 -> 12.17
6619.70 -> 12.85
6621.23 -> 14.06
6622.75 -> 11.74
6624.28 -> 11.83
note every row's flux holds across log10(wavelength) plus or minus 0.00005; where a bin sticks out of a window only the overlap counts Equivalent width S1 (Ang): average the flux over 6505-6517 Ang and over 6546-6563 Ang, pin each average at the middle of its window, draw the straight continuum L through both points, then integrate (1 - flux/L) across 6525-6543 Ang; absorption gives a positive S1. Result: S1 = -0.07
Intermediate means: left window 12.1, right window 13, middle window 12.6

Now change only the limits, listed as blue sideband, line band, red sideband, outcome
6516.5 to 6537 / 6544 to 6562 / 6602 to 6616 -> -0.72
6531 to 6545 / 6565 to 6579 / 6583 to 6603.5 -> -0.41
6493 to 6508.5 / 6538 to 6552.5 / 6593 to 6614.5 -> -0.52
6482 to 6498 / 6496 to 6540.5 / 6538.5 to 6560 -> 1.54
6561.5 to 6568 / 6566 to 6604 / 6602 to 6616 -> 2.27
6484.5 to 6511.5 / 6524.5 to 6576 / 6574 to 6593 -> -0.89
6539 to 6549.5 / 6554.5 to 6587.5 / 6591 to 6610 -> -0.55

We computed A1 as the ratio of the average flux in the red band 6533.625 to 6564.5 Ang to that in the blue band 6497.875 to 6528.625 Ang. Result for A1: 1.05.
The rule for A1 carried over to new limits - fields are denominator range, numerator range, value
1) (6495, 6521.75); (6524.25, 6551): 1.04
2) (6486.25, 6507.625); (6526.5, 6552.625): 1.01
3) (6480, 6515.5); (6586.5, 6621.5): 1.00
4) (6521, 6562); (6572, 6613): 0.98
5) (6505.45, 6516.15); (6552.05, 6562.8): 1.09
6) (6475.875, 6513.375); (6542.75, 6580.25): 1.03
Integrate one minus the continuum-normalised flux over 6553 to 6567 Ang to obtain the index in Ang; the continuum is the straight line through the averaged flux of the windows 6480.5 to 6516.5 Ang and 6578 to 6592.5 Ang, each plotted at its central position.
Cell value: -0.6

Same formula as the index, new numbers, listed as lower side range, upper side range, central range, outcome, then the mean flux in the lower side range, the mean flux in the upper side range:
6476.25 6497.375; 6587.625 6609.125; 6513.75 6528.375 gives 0.4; 12.9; 12.4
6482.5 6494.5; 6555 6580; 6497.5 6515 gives 0.6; 12.7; 13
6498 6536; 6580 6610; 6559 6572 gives -0.9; 12.4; 12.6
